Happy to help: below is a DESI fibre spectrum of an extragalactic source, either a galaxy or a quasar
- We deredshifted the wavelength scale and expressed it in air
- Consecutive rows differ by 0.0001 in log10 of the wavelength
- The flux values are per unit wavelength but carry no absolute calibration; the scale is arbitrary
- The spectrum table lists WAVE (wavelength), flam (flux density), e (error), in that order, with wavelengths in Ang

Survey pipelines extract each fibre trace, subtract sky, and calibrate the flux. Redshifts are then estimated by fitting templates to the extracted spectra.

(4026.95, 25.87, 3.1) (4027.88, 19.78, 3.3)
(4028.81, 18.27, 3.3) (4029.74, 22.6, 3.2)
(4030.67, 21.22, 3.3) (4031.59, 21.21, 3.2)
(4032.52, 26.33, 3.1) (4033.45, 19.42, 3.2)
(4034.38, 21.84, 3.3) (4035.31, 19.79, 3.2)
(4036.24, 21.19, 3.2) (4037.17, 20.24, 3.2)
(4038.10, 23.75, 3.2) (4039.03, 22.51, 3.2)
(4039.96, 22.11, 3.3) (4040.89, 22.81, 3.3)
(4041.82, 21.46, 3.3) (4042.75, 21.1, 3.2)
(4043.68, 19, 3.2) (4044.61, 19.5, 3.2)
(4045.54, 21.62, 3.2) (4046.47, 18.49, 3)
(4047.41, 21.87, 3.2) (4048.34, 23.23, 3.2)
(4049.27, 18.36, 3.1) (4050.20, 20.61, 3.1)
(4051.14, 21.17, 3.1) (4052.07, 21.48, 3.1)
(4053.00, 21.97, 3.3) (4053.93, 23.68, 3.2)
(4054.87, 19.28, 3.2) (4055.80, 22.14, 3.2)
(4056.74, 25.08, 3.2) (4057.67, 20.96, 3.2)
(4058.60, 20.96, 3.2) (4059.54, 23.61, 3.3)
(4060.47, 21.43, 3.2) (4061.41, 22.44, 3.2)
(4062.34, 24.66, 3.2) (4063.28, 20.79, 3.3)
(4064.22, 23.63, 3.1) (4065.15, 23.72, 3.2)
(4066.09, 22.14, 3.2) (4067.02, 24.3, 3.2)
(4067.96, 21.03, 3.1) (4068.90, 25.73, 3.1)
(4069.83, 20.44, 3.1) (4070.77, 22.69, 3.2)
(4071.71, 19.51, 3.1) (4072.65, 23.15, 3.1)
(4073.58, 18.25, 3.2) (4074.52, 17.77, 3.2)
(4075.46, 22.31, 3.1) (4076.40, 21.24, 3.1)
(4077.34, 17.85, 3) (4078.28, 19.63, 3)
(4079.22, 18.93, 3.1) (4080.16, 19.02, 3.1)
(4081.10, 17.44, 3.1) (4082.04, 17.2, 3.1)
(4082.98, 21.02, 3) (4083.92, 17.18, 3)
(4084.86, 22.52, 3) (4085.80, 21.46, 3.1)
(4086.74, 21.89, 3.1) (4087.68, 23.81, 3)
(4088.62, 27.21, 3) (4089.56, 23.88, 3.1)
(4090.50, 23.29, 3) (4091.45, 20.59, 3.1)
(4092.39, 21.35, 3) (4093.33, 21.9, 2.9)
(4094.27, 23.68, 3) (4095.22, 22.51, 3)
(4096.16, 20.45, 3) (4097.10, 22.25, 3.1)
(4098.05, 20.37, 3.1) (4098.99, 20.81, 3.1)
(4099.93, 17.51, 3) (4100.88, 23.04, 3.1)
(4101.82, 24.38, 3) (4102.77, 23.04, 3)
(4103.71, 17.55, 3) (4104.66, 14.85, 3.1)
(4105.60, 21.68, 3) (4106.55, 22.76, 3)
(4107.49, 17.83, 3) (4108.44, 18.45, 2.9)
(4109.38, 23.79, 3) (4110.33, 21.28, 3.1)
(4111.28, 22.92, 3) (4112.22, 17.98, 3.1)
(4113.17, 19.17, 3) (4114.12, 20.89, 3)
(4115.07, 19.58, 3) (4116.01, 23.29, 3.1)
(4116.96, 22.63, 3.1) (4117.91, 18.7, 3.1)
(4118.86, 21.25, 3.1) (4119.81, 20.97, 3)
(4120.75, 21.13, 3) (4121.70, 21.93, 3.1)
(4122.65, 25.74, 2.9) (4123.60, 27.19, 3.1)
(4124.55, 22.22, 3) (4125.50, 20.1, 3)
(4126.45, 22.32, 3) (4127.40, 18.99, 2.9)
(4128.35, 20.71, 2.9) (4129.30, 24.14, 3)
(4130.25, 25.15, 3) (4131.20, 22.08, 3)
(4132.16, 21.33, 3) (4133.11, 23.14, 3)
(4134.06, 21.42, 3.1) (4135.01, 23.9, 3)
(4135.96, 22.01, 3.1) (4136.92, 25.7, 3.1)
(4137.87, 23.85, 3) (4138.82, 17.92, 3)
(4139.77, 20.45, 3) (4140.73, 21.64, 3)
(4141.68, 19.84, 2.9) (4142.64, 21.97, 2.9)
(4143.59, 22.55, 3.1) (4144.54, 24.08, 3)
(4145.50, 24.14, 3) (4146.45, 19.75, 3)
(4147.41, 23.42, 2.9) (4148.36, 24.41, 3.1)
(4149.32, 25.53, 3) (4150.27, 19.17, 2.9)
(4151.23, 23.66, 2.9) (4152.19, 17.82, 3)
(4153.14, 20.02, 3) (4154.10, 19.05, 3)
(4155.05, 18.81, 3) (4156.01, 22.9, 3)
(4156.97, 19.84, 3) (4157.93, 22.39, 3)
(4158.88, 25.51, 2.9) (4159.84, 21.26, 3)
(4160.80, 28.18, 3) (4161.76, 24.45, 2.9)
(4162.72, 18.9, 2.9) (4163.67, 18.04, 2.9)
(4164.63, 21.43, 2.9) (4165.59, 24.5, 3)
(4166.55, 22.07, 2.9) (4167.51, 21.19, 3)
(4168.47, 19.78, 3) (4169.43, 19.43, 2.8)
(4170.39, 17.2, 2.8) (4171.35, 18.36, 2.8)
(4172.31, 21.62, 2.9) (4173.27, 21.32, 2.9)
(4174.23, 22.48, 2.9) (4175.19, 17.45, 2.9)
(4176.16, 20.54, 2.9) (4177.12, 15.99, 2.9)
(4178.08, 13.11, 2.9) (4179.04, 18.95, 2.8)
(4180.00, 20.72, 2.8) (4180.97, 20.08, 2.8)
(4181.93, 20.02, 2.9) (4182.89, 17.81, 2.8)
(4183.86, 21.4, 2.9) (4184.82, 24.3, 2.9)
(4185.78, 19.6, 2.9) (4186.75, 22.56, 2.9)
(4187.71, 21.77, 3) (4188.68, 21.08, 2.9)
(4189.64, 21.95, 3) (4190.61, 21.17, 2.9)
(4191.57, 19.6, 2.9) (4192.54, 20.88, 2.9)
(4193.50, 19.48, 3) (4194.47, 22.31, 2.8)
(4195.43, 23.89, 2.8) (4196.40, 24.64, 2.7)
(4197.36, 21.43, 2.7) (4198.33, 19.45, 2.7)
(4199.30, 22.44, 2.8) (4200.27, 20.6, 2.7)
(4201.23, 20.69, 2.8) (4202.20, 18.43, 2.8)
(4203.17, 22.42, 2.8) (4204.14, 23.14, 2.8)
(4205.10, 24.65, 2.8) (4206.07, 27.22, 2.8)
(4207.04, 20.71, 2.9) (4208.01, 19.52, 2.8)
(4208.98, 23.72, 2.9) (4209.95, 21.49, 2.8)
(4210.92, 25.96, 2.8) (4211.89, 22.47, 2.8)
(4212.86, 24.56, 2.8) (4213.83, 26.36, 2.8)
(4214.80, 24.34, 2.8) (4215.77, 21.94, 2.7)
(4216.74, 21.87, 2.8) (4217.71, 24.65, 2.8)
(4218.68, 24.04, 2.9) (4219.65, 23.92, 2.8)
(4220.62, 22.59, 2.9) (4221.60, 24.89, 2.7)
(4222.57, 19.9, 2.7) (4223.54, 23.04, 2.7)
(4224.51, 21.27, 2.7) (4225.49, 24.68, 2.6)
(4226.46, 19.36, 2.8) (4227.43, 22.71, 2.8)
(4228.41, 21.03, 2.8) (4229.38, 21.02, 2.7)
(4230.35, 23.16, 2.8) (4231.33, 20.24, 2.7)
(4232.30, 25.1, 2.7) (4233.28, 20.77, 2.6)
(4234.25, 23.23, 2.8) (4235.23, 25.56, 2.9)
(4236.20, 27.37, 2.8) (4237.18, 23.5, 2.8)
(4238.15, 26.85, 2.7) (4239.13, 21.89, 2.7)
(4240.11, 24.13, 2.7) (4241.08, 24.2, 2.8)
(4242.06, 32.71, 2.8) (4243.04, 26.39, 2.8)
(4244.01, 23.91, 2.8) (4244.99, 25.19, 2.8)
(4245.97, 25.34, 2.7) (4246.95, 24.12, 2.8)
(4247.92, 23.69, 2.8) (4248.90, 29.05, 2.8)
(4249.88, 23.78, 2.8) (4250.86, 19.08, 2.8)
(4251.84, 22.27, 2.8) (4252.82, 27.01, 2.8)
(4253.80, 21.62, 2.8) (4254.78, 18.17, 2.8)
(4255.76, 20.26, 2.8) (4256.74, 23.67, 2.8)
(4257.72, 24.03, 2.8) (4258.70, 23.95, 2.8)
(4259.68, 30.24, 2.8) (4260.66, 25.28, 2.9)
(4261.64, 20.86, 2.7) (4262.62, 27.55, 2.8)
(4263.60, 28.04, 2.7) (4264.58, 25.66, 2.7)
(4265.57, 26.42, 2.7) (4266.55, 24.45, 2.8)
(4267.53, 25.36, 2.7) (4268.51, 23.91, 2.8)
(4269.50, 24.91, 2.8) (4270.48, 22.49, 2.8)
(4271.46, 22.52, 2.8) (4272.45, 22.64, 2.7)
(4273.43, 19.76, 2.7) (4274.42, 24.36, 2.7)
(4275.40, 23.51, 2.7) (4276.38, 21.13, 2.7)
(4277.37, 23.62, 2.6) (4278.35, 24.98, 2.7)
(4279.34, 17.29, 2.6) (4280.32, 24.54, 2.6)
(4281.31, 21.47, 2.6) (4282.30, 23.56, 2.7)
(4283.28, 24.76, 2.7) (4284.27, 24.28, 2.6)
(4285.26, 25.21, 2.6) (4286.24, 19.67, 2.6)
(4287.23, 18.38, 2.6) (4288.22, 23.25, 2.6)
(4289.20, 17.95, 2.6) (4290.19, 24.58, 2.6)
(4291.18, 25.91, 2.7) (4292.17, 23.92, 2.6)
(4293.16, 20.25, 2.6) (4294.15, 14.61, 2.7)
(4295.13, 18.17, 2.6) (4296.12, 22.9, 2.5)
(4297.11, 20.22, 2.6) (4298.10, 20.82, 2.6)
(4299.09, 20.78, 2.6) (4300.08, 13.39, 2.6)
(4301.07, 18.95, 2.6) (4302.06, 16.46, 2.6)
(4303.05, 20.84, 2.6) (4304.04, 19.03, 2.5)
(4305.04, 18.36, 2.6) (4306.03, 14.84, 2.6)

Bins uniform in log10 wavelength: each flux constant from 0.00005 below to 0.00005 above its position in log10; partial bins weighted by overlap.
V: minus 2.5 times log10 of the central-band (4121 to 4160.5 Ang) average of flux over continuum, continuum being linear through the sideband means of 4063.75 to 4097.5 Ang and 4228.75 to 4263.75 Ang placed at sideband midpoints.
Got 0.01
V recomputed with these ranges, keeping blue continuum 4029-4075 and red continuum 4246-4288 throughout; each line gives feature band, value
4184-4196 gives 0.06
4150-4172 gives 0.08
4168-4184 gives 0.19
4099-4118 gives 0.08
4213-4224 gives -0.02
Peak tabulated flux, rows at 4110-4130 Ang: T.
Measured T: 27.19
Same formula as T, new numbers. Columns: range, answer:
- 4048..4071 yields 25.73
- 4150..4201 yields 28.18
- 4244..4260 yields 30.24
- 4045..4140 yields 27.21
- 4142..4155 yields 25.53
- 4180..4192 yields 24.3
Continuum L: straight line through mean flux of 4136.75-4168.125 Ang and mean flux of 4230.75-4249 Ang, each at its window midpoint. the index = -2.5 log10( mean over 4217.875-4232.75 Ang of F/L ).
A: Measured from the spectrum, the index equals 0.08 mag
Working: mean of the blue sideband 21.9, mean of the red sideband 24.8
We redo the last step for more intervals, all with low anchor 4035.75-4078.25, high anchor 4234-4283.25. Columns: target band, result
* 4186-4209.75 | 0.075 mag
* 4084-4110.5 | 0.027 mag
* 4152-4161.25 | 0.056 mag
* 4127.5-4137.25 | -0.011 mag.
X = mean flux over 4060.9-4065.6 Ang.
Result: 23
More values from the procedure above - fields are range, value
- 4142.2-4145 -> 22.9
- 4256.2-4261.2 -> 25.4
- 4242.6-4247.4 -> 25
